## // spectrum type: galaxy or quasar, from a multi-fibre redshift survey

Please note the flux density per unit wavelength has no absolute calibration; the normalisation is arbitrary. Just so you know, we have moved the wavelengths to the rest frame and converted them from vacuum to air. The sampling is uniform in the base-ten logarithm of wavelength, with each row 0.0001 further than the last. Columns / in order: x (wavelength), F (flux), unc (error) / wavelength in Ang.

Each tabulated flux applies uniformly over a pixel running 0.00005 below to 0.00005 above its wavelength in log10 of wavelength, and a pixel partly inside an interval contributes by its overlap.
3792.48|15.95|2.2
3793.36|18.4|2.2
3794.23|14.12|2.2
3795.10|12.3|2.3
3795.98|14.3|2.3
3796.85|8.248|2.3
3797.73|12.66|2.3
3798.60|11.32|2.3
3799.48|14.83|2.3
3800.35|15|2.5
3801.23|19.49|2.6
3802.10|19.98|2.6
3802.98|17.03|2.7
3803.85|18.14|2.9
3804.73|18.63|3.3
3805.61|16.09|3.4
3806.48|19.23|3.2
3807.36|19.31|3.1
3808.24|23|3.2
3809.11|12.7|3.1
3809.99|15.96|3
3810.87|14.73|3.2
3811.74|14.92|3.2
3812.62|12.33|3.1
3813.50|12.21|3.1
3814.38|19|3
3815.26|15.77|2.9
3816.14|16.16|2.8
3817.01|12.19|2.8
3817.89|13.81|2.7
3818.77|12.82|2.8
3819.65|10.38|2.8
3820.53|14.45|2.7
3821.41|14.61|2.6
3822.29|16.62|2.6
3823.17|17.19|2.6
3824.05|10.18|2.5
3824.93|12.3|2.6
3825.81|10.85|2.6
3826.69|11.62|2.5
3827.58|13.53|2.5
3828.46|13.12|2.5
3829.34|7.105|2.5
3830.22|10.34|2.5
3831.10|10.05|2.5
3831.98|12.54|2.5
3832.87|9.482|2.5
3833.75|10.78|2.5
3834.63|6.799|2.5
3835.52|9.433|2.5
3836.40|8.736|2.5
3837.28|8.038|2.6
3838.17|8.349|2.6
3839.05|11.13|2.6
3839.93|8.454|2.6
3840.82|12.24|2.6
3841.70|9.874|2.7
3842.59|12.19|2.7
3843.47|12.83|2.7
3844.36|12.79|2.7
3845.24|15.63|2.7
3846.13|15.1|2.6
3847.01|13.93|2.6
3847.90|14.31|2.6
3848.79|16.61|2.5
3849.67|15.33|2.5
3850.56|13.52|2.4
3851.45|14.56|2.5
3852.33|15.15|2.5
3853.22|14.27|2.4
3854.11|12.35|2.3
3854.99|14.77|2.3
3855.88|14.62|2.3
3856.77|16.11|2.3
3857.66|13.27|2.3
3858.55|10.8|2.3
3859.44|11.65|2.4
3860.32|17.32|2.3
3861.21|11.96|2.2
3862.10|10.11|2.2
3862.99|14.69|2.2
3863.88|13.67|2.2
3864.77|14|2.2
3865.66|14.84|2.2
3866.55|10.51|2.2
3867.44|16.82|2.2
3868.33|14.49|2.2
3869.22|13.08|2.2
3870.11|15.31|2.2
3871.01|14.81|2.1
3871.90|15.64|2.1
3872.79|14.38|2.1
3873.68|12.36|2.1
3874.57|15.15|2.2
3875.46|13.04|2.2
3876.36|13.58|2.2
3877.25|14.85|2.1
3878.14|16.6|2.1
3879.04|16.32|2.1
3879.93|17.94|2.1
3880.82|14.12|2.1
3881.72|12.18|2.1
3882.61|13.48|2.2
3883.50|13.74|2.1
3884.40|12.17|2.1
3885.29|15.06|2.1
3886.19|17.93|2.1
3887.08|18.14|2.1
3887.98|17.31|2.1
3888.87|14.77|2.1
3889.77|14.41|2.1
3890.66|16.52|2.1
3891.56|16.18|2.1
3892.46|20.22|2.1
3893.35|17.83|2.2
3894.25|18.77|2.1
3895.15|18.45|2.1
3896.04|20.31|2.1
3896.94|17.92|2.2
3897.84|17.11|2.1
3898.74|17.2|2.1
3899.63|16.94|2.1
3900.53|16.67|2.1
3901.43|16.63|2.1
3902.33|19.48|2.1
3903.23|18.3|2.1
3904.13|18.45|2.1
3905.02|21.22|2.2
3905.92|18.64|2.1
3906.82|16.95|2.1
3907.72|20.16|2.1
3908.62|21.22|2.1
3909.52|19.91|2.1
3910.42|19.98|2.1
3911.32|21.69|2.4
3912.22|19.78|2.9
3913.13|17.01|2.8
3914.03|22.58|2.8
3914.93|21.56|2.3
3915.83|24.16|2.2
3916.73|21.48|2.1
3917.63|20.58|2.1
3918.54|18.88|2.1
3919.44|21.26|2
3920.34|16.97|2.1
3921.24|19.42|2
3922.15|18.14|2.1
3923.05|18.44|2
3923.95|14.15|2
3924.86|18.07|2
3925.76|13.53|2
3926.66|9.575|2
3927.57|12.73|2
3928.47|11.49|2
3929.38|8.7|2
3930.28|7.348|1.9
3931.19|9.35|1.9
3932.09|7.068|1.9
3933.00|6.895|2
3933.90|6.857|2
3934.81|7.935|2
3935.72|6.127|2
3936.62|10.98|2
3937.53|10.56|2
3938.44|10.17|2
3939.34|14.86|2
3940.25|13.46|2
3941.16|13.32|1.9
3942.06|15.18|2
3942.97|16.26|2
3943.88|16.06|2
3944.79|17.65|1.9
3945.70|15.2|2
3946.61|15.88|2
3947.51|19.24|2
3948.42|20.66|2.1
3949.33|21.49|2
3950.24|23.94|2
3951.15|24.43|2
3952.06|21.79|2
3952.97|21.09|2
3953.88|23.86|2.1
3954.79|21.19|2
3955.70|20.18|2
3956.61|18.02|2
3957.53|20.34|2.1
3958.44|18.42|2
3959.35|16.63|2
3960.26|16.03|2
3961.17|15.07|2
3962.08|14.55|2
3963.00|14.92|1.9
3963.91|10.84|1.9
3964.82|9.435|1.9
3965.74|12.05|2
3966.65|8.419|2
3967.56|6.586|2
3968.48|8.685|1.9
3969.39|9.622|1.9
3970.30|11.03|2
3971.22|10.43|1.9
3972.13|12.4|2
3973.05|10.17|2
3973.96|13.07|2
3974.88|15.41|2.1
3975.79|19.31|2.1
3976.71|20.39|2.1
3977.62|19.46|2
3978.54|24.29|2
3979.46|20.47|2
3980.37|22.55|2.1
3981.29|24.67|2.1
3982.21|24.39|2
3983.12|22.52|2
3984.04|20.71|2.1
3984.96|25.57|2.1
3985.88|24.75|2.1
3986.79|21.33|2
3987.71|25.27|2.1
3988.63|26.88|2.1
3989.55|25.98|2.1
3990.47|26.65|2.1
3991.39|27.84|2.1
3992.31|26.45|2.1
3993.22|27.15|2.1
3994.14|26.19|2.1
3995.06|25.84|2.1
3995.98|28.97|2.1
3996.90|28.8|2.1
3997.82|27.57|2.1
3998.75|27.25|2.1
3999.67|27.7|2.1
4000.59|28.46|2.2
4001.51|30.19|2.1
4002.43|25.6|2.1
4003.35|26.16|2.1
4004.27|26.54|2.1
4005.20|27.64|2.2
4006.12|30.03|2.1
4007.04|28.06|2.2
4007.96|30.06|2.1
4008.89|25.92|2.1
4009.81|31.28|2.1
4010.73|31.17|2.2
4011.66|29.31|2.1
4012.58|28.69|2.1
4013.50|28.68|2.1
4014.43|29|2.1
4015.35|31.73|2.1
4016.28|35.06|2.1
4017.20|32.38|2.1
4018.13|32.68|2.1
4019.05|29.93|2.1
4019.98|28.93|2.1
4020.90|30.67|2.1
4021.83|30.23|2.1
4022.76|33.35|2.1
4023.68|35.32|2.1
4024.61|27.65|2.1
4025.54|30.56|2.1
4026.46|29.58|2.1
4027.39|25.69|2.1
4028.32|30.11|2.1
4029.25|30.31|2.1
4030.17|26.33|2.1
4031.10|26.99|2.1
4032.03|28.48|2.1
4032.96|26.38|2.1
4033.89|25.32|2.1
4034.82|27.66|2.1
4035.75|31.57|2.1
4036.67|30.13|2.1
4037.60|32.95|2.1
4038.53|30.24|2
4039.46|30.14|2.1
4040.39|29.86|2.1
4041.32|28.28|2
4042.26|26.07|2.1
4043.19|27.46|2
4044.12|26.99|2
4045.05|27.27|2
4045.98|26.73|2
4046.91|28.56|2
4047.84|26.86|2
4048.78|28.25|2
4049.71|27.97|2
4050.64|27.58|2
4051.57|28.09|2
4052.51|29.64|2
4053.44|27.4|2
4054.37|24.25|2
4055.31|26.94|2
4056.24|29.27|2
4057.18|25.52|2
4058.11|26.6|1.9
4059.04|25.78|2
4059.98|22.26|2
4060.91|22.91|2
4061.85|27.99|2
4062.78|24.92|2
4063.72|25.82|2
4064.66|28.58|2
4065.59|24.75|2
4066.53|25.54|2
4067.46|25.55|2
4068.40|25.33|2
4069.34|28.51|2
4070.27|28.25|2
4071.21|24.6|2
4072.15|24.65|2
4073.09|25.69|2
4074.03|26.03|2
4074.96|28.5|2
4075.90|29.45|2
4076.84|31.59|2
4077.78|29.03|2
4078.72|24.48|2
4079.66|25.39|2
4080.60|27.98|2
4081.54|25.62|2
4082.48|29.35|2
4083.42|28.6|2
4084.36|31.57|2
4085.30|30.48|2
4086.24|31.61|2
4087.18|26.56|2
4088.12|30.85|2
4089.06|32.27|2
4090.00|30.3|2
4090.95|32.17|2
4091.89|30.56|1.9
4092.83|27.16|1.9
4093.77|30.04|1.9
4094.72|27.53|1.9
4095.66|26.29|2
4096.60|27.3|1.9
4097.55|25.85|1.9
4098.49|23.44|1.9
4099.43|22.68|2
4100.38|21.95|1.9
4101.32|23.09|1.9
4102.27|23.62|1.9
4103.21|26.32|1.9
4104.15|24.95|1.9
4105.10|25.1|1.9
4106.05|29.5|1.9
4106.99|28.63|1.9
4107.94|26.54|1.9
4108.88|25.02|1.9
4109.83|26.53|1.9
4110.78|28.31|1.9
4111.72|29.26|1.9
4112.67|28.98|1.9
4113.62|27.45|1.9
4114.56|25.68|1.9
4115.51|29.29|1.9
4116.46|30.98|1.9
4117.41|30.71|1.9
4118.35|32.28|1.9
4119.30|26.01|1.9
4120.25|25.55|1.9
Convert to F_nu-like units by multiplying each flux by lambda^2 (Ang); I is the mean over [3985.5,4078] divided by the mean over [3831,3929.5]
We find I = 2.0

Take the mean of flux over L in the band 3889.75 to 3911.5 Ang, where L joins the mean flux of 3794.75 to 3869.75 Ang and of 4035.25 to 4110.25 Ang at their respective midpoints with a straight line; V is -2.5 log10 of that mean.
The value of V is -0.06 mag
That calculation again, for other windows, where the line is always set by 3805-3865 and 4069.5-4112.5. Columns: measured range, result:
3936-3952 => 0.176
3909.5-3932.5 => 0.080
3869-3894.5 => 0.034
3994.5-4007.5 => -0.230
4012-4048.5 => -0.216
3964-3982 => 0.386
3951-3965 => 0.119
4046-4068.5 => -0.041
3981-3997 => -0.170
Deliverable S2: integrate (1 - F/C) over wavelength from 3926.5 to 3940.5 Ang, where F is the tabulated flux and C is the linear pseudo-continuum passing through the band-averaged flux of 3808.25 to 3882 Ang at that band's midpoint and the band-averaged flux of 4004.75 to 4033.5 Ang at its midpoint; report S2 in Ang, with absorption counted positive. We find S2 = 7.8 Ang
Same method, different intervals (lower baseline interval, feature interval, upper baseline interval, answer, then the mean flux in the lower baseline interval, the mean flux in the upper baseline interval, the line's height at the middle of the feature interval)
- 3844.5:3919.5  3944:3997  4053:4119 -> 4.5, 16.3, 27.3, 21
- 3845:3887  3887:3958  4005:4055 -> 8.4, 14.3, 29.1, 19.4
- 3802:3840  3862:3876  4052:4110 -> 1.7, 13.4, 27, 15.9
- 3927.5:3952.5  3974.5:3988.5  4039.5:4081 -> -3.0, 13.8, 26.9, 18.3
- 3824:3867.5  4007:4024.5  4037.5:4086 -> -4.7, 12.4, 27.3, 24.1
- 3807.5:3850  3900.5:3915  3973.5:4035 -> -0.2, 12.8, 27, 19.2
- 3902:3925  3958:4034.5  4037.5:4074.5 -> 0.3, 19.6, 26.9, 23.9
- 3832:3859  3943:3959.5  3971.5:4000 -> 0.6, 12.4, 23.1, 20.5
